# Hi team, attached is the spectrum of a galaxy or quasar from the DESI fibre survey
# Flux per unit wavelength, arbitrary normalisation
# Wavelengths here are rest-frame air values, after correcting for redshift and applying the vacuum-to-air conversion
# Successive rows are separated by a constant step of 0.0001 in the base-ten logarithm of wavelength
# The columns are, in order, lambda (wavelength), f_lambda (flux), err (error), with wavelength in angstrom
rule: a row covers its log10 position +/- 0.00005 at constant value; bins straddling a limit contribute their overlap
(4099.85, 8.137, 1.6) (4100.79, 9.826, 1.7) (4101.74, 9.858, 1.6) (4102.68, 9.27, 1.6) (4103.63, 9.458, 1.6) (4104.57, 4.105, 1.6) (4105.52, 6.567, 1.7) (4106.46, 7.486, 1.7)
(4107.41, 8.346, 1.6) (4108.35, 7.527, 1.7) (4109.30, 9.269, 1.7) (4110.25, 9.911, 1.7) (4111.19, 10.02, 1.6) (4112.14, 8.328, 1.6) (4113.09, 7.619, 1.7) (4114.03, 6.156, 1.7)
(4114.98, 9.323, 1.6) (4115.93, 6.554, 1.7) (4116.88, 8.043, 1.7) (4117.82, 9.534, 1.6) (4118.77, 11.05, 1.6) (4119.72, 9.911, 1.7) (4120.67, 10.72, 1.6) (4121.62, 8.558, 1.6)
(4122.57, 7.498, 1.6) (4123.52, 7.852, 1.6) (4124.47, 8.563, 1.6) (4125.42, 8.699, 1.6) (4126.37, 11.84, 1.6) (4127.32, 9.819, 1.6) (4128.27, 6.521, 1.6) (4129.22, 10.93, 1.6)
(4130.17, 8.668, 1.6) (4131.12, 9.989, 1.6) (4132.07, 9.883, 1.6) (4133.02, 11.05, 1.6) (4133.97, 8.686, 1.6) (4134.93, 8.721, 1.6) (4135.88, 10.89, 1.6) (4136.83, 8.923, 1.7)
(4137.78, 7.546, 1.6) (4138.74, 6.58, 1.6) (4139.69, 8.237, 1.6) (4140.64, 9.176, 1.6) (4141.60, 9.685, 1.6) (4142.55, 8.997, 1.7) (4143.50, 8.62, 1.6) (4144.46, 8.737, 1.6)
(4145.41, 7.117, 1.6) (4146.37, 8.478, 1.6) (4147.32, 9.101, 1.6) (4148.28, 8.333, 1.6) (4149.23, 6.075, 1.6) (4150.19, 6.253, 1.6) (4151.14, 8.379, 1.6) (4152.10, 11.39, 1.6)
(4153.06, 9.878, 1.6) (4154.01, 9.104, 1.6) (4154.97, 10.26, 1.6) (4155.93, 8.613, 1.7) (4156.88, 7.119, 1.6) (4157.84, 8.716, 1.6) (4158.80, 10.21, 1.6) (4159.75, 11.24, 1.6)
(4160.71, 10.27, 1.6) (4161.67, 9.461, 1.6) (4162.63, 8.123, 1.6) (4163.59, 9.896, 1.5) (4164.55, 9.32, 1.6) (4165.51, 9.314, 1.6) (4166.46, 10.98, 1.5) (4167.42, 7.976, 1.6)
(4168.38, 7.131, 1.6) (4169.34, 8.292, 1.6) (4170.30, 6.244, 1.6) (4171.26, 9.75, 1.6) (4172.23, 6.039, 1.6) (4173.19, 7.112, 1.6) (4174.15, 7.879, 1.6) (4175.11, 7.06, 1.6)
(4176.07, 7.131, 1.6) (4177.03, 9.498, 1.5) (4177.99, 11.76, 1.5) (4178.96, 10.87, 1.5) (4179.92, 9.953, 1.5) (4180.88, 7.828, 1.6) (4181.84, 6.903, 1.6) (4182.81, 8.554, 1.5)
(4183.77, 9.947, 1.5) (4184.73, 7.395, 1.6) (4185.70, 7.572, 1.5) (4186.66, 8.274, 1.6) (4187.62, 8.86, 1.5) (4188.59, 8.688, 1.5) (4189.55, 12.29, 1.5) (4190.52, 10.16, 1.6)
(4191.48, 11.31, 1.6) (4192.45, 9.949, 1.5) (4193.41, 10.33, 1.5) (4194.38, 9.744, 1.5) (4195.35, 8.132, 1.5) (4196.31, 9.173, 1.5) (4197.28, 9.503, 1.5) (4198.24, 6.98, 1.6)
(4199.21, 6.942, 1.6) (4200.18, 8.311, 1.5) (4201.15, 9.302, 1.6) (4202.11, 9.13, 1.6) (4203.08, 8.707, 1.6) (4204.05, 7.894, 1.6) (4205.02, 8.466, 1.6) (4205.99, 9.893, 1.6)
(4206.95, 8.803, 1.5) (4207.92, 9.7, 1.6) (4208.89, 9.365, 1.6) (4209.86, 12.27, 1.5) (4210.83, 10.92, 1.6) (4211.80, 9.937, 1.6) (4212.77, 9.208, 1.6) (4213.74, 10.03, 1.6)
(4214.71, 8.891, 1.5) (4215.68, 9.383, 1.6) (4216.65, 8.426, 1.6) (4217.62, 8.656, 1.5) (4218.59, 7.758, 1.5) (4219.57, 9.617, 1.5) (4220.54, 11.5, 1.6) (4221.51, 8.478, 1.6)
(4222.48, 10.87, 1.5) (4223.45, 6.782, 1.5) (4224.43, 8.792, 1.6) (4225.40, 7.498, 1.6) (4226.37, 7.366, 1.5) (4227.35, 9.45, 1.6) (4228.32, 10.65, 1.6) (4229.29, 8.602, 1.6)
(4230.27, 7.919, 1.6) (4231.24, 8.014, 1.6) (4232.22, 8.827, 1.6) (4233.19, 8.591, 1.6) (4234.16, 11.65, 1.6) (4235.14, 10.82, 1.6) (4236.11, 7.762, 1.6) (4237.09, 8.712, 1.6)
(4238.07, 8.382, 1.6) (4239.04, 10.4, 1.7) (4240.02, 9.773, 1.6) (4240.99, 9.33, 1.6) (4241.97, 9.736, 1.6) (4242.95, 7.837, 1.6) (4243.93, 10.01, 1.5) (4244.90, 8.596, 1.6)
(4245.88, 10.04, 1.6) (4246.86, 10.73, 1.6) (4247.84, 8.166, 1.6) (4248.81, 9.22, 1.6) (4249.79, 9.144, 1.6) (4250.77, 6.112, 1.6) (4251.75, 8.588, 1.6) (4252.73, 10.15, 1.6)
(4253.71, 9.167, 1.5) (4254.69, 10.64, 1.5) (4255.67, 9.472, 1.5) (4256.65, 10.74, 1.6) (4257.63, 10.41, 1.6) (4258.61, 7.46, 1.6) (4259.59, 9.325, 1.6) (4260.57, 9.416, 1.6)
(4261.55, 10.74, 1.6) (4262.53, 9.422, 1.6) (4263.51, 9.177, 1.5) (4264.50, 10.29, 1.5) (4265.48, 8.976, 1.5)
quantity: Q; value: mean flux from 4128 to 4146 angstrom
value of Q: 8.92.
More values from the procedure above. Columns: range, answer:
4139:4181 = 8.76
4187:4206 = 9.16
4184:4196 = 9.4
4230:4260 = 9.23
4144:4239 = 8.96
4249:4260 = 9.2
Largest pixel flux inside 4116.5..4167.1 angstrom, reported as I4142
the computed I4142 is 11.84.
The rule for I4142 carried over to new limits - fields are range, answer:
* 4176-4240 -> 12.29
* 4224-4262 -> 11.65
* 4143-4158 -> 11.39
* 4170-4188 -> 11.76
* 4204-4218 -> 12.27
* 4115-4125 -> 11.05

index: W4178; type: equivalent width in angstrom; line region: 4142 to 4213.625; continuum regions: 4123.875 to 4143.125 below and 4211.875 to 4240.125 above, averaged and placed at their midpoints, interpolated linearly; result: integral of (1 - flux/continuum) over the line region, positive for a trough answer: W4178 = 1.36 angstrom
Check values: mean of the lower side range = 9.16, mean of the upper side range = 9.06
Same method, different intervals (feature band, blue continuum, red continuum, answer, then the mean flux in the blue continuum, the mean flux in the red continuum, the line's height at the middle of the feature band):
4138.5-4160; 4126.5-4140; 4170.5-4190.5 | 0.6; 9.12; 8.67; 8.96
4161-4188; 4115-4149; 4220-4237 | 1.3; 8.94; 9.03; 8.98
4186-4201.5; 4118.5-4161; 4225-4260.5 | -0.2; 9.03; 9.15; 9.09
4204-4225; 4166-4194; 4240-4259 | -0.8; 8.82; 9.26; 9.04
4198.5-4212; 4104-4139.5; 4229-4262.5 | -0.2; 8.69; 9.26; 9.07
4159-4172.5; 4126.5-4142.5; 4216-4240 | 0.2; 9.14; 9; 9.09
